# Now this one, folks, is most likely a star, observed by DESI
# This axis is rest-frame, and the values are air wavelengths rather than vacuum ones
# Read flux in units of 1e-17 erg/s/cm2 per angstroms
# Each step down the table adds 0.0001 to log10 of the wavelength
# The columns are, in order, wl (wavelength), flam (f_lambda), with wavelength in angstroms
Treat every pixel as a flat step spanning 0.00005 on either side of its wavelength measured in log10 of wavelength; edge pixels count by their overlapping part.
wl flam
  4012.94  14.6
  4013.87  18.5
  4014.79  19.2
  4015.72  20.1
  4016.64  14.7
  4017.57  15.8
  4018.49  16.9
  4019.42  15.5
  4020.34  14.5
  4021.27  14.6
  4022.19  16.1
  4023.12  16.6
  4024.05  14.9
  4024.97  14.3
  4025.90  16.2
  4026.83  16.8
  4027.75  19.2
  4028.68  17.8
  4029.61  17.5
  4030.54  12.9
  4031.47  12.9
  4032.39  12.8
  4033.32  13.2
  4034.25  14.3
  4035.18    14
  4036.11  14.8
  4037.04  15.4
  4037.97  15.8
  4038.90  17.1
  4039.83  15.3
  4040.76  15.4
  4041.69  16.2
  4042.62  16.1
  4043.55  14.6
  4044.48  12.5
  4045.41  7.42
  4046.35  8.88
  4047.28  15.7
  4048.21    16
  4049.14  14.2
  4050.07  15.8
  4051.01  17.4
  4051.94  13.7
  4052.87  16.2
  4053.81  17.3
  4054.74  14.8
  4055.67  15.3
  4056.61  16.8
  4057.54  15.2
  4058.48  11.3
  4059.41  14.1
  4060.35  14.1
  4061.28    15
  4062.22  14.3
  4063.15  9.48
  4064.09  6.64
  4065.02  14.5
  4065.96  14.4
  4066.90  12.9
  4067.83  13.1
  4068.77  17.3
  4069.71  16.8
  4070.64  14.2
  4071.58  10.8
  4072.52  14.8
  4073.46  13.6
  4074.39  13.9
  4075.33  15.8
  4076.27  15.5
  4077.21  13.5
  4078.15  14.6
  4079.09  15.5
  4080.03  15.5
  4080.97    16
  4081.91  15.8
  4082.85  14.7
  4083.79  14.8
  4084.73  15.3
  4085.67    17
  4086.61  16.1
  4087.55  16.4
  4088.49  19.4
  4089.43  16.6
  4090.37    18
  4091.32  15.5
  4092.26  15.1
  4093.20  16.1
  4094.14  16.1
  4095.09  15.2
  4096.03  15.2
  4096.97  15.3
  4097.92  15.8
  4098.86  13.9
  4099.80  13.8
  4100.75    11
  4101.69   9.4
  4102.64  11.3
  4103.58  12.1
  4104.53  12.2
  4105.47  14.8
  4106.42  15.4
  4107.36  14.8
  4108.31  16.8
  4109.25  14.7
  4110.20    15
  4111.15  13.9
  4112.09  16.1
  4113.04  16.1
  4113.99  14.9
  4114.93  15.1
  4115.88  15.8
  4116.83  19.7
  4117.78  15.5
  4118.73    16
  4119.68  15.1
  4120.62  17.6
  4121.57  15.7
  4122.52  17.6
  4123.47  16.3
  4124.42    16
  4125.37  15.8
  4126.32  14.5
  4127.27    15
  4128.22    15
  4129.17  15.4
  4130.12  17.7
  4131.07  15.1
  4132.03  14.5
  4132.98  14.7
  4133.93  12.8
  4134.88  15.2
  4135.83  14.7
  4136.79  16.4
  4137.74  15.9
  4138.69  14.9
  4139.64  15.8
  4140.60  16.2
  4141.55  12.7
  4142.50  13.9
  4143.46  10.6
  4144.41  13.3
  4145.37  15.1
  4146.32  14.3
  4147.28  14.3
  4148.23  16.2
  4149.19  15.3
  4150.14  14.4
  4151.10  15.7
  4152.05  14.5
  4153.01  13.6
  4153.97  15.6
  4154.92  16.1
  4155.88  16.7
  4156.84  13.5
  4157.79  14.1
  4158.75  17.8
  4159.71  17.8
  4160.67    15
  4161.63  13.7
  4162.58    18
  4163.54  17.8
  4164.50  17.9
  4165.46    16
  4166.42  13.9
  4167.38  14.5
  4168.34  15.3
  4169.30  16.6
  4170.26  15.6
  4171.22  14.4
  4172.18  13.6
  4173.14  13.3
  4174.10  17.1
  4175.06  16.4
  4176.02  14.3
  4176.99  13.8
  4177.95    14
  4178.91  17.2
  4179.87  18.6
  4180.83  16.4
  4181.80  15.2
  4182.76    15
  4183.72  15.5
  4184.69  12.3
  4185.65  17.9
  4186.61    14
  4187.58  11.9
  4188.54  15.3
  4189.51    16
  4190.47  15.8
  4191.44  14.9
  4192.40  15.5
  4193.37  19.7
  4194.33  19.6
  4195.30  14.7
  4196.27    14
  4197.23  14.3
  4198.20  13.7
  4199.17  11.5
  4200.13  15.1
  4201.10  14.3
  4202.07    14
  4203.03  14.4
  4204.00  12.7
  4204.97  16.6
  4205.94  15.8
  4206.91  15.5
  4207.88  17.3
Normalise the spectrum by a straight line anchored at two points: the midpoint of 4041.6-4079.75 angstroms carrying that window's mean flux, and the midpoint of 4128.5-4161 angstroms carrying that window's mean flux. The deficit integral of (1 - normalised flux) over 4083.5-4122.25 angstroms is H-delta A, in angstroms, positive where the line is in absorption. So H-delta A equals -1.8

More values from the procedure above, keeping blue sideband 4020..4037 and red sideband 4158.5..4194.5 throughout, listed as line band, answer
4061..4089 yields 1.4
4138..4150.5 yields 0.9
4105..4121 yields -0.2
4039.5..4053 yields 0.8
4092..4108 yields 1.5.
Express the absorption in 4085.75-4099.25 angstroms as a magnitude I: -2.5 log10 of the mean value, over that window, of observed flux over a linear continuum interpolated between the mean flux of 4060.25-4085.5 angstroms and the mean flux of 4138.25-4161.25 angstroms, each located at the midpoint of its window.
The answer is -0.12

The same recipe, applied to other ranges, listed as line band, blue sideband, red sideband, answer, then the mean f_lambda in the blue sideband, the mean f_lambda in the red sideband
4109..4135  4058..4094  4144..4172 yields -0.04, 14.7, 15.4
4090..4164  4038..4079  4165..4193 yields -0.02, 14.3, 15.2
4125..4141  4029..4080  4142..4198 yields -0.02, 14.3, 15.3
